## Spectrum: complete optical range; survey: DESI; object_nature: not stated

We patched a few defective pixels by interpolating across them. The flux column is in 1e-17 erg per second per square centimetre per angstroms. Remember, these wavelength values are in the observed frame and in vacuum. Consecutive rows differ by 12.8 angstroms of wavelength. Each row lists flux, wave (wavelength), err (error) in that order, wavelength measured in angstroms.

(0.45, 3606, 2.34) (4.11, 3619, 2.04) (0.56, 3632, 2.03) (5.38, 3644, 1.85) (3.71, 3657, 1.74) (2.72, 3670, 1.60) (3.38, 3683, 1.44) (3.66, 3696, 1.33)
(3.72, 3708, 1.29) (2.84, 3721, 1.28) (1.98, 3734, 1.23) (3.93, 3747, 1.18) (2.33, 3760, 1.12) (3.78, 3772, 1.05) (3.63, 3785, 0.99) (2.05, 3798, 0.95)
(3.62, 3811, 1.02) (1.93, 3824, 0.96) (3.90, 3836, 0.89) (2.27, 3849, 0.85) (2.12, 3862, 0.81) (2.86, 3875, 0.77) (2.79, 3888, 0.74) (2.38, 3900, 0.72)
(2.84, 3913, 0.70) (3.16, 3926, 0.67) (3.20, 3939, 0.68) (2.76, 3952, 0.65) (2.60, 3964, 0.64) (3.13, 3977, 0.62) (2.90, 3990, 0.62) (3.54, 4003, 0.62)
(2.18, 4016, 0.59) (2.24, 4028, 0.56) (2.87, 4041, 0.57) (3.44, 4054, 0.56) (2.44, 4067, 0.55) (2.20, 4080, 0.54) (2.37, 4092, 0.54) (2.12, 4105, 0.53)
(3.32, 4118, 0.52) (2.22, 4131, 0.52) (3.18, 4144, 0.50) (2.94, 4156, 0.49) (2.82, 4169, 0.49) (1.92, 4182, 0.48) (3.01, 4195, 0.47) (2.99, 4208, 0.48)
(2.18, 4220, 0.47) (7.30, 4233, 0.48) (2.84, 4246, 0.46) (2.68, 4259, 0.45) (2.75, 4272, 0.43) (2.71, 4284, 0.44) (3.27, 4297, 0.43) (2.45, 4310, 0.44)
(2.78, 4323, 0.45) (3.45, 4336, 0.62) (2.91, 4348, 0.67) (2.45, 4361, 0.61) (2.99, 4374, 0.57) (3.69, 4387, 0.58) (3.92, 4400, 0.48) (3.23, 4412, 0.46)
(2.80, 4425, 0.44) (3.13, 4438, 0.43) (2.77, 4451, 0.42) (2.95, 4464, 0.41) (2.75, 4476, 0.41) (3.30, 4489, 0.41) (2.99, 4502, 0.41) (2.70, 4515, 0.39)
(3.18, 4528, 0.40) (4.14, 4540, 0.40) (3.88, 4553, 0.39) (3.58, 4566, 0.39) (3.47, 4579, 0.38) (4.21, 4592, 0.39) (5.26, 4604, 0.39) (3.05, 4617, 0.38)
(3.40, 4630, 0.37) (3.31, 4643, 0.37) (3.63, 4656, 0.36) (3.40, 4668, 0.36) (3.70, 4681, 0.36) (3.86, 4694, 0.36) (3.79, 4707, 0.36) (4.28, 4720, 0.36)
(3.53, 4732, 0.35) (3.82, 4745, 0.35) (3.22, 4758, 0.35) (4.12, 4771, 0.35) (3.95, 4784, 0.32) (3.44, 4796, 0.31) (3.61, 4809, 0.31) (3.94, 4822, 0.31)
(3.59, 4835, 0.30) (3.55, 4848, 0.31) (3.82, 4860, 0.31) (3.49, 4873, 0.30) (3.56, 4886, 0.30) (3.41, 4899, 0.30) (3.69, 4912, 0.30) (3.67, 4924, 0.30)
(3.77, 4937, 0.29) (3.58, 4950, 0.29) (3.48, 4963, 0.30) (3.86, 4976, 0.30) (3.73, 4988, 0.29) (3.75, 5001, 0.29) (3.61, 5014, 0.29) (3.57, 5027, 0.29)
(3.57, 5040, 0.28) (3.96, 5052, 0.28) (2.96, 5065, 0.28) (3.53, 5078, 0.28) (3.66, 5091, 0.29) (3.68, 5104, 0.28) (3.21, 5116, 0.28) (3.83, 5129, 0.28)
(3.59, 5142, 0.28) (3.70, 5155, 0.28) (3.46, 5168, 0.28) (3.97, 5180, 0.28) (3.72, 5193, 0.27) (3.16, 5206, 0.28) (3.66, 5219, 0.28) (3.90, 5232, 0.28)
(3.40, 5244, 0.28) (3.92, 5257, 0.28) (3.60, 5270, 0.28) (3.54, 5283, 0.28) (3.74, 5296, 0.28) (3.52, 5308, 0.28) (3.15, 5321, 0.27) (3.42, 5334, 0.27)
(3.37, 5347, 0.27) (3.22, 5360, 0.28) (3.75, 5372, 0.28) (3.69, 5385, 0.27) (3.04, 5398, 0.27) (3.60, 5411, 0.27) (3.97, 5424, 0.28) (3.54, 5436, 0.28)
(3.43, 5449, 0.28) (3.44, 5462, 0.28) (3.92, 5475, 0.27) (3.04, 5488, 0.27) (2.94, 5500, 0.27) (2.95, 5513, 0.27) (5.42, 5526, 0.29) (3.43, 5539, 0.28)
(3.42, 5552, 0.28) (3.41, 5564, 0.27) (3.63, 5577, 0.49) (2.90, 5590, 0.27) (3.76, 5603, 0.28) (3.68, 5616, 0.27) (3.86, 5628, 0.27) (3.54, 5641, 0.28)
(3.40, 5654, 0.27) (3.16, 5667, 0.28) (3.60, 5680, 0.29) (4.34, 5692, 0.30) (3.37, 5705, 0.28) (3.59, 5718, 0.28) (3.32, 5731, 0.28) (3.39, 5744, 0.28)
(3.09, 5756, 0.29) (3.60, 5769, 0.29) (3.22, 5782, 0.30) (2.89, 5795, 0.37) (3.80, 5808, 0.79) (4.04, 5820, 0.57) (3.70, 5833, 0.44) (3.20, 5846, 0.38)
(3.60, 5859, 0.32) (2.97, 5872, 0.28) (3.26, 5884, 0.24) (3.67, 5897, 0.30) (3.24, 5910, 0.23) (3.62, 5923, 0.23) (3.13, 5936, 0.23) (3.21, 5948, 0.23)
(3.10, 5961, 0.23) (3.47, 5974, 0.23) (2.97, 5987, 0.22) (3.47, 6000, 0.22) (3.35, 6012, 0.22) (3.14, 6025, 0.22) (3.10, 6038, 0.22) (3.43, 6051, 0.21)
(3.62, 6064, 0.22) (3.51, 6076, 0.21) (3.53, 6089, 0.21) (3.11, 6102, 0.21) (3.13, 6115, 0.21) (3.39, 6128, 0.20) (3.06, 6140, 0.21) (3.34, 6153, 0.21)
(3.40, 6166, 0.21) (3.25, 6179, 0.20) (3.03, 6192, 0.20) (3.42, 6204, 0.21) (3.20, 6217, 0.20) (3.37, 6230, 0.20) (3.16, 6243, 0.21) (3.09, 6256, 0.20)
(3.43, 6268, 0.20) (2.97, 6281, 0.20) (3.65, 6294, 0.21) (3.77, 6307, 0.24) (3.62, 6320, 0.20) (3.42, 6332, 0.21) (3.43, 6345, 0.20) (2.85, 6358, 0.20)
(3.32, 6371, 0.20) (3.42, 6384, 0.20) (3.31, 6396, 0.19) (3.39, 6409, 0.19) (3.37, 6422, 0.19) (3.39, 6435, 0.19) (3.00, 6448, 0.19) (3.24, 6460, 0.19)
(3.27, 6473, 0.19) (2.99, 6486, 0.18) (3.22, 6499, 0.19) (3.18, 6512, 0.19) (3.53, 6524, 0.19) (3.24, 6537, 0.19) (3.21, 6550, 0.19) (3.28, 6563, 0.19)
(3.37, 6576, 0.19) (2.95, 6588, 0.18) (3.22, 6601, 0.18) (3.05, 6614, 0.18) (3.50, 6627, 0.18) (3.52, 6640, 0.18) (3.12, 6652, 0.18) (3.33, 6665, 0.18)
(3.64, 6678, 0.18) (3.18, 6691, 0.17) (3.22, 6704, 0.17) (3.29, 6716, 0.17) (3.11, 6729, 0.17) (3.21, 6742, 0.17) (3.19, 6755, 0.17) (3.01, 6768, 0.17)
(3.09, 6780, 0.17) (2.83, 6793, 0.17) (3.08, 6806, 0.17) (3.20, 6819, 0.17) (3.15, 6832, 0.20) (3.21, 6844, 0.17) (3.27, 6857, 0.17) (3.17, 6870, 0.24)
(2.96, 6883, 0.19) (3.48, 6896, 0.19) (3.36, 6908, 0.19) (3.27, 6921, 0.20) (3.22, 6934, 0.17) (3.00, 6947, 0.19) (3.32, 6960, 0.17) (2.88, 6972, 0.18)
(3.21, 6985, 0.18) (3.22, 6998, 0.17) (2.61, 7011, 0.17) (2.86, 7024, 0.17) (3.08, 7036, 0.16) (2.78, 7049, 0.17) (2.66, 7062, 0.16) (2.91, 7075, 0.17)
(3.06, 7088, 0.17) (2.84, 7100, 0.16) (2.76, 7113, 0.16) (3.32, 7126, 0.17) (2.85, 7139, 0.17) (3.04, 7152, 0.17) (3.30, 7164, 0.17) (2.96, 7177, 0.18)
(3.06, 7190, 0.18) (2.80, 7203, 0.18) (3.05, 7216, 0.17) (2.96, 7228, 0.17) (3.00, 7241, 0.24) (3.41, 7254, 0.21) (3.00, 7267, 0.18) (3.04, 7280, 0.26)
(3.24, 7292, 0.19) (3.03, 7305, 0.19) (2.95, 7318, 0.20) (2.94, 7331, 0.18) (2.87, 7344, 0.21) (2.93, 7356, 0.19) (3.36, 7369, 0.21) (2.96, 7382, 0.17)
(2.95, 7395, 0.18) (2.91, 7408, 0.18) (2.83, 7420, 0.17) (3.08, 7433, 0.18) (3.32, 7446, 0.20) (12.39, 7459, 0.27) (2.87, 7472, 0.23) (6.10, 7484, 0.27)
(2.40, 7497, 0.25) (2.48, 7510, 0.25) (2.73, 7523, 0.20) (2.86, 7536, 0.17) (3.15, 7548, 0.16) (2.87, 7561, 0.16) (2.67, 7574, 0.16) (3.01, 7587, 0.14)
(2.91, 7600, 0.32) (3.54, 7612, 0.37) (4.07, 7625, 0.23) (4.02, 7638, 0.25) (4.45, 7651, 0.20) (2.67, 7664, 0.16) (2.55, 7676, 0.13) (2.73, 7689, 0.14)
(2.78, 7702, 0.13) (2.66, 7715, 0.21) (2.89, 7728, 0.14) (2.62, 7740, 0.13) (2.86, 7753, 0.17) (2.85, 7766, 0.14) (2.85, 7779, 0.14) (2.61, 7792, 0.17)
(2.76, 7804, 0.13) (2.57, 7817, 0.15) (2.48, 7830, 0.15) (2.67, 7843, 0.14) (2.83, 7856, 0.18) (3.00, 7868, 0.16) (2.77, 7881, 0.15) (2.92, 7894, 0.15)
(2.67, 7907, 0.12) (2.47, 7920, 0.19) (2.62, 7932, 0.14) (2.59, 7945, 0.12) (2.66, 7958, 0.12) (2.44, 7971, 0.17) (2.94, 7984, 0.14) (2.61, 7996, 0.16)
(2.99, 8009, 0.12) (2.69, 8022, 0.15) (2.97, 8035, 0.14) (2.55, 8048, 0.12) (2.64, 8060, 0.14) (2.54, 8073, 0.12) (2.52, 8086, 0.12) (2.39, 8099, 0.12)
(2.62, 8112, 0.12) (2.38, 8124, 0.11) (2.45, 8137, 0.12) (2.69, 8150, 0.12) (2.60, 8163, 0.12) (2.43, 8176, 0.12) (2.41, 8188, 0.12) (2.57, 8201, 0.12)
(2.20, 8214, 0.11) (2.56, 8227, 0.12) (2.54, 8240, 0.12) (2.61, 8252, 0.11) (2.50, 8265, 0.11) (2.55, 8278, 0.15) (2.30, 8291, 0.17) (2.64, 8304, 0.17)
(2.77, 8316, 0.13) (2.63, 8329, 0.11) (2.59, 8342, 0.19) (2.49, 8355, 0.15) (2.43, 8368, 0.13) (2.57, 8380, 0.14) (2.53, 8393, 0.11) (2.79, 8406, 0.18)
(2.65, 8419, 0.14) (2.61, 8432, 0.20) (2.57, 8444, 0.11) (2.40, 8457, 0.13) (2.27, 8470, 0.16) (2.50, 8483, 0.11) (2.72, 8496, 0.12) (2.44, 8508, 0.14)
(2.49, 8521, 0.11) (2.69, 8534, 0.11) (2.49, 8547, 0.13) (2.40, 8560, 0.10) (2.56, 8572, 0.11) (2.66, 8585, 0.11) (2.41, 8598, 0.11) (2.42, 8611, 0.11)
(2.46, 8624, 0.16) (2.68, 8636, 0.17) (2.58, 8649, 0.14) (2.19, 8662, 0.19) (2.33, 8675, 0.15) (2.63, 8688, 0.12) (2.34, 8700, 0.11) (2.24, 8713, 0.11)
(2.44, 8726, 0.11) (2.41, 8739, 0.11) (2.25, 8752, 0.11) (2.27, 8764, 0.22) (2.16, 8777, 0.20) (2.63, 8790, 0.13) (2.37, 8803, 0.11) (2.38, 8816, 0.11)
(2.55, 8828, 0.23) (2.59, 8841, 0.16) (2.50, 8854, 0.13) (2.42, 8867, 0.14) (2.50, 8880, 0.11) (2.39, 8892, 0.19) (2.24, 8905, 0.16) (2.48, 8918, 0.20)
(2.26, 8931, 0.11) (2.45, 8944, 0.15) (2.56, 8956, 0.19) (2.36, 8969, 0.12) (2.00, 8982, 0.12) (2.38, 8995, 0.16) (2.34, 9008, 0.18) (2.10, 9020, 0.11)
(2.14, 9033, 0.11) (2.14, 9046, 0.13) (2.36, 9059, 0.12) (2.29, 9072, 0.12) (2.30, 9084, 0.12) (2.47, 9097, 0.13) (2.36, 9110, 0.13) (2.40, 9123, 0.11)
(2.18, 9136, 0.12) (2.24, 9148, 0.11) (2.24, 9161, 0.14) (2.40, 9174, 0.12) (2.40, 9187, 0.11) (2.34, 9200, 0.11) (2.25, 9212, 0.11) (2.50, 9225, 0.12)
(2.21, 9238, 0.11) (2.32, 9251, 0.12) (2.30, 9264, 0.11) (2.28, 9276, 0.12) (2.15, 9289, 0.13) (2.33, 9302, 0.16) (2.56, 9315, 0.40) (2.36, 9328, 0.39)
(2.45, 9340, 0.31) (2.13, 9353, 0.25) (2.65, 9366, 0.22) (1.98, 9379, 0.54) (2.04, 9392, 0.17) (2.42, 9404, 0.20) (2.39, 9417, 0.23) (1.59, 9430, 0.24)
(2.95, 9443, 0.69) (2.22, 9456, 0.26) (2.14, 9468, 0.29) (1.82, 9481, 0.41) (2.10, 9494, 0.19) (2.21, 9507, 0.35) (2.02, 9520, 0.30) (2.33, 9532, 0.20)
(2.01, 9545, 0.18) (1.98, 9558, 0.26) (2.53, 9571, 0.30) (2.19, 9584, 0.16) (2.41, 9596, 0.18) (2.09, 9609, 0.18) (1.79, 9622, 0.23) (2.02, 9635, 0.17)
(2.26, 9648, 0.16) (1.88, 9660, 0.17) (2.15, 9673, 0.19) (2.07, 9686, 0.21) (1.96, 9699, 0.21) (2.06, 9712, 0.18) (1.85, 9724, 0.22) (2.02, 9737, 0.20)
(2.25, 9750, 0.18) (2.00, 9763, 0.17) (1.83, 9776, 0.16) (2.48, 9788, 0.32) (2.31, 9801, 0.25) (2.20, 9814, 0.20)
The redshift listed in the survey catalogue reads 0.14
